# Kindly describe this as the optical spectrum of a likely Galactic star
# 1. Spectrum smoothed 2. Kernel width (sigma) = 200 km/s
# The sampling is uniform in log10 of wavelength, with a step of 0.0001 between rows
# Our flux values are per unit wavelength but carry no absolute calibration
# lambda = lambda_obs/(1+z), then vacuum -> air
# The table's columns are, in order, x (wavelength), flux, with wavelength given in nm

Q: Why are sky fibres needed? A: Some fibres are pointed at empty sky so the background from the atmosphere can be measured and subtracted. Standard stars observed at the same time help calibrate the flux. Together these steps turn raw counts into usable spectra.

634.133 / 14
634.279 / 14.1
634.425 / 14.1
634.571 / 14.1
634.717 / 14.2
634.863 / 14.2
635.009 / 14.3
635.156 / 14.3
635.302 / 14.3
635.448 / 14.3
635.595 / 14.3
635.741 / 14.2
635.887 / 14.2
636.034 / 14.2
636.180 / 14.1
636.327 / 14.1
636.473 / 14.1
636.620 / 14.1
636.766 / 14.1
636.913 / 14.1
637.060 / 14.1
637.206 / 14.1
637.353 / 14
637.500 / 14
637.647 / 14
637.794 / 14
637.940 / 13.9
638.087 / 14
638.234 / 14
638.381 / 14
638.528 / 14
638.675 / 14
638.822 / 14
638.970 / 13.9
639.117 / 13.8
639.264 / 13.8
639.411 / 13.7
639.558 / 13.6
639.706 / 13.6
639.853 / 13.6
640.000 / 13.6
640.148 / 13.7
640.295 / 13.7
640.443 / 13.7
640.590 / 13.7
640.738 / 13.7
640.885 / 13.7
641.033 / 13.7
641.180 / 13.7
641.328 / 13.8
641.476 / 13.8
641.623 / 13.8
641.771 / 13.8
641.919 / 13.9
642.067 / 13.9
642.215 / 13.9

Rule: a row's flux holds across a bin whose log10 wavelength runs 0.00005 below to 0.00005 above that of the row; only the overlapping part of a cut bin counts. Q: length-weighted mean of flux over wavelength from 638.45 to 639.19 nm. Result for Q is 13.9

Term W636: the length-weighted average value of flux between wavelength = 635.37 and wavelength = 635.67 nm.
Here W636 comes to 14.3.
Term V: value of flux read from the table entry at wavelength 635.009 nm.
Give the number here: 14.3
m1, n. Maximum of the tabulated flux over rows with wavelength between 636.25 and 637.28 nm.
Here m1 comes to 14.1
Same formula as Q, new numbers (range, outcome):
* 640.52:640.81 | 13.7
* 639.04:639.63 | 13.7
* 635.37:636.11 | 14.2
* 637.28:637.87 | 14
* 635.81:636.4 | 14.2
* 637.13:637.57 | 14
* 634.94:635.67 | 14.3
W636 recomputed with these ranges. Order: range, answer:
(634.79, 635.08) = 14.3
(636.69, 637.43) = 14.1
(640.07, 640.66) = 13.7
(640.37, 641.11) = 13.7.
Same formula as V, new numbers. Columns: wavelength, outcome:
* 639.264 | 13.8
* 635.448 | 14.3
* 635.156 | 14.3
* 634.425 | 14.1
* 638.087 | 14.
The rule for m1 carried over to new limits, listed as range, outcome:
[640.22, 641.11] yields 13.7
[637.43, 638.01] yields 14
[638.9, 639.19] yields 13.9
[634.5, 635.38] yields 14.3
